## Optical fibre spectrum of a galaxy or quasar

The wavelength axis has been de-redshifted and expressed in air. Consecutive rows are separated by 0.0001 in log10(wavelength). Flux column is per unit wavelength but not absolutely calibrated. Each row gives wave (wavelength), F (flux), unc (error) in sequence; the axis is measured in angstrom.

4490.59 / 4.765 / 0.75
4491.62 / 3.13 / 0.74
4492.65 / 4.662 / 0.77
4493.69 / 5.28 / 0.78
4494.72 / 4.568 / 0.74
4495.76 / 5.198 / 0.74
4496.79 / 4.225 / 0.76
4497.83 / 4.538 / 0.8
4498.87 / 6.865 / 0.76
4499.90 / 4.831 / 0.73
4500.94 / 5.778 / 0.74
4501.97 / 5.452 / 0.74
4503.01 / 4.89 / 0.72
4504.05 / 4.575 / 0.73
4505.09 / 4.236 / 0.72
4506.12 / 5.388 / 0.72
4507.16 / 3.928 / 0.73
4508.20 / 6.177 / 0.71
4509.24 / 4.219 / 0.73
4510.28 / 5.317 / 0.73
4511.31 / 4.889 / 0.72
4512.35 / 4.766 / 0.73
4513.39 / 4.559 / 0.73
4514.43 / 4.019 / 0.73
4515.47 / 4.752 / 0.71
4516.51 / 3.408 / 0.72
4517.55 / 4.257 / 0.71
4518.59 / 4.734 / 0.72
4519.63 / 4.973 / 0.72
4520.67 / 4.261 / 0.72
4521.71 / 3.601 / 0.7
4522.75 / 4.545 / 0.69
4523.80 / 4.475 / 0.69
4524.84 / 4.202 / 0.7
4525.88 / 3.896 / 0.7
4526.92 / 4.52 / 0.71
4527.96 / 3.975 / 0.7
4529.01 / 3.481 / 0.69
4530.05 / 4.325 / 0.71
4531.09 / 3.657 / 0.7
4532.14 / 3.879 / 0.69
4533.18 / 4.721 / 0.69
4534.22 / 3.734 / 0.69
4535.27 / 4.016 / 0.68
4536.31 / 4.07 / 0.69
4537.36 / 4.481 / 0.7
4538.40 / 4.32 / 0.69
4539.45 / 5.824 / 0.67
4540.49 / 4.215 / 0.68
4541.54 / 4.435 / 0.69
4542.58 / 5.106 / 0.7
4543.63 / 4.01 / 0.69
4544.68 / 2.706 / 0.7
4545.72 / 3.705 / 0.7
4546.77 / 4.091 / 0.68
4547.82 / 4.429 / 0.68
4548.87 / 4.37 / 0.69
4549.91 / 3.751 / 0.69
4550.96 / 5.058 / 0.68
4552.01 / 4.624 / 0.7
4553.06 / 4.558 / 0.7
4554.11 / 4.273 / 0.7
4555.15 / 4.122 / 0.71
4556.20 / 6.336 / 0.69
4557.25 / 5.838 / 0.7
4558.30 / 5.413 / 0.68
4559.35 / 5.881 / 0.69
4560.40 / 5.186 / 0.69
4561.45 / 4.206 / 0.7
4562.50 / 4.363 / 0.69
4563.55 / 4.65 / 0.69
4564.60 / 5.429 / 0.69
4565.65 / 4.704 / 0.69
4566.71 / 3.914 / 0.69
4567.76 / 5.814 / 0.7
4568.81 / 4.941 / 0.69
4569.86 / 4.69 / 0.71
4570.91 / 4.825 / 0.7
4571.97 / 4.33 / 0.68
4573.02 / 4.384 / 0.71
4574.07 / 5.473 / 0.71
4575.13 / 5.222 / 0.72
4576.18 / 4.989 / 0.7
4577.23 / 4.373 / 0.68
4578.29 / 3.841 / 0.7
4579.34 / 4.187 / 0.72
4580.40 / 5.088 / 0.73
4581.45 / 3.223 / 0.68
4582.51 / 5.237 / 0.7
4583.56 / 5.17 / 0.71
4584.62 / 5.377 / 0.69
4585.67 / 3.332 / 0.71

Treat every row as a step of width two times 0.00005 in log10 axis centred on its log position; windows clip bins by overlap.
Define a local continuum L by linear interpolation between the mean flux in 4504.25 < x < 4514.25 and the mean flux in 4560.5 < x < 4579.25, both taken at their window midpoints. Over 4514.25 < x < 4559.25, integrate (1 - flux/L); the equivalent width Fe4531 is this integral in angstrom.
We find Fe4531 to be 3.7 angstrom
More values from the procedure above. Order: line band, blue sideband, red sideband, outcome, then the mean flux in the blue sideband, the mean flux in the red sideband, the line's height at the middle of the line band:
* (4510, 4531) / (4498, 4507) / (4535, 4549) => 2.0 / 5.17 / 4.27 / 4.76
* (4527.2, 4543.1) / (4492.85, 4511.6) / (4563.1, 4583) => 1.9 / 5.01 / 4.7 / 4.87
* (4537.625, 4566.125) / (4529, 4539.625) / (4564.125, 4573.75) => -0.9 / 4.21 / 4.79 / 4.51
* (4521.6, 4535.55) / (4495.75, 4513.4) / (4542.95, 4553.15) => 1.3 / 5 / 4.12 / 4.52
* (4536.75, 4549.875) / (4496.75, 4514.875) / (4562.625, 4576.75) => 1.6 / 4.95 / 4.86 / 4.89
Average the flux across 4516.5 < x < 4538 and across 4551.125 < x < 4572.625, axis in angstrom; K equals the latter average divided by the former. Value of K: 1.2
